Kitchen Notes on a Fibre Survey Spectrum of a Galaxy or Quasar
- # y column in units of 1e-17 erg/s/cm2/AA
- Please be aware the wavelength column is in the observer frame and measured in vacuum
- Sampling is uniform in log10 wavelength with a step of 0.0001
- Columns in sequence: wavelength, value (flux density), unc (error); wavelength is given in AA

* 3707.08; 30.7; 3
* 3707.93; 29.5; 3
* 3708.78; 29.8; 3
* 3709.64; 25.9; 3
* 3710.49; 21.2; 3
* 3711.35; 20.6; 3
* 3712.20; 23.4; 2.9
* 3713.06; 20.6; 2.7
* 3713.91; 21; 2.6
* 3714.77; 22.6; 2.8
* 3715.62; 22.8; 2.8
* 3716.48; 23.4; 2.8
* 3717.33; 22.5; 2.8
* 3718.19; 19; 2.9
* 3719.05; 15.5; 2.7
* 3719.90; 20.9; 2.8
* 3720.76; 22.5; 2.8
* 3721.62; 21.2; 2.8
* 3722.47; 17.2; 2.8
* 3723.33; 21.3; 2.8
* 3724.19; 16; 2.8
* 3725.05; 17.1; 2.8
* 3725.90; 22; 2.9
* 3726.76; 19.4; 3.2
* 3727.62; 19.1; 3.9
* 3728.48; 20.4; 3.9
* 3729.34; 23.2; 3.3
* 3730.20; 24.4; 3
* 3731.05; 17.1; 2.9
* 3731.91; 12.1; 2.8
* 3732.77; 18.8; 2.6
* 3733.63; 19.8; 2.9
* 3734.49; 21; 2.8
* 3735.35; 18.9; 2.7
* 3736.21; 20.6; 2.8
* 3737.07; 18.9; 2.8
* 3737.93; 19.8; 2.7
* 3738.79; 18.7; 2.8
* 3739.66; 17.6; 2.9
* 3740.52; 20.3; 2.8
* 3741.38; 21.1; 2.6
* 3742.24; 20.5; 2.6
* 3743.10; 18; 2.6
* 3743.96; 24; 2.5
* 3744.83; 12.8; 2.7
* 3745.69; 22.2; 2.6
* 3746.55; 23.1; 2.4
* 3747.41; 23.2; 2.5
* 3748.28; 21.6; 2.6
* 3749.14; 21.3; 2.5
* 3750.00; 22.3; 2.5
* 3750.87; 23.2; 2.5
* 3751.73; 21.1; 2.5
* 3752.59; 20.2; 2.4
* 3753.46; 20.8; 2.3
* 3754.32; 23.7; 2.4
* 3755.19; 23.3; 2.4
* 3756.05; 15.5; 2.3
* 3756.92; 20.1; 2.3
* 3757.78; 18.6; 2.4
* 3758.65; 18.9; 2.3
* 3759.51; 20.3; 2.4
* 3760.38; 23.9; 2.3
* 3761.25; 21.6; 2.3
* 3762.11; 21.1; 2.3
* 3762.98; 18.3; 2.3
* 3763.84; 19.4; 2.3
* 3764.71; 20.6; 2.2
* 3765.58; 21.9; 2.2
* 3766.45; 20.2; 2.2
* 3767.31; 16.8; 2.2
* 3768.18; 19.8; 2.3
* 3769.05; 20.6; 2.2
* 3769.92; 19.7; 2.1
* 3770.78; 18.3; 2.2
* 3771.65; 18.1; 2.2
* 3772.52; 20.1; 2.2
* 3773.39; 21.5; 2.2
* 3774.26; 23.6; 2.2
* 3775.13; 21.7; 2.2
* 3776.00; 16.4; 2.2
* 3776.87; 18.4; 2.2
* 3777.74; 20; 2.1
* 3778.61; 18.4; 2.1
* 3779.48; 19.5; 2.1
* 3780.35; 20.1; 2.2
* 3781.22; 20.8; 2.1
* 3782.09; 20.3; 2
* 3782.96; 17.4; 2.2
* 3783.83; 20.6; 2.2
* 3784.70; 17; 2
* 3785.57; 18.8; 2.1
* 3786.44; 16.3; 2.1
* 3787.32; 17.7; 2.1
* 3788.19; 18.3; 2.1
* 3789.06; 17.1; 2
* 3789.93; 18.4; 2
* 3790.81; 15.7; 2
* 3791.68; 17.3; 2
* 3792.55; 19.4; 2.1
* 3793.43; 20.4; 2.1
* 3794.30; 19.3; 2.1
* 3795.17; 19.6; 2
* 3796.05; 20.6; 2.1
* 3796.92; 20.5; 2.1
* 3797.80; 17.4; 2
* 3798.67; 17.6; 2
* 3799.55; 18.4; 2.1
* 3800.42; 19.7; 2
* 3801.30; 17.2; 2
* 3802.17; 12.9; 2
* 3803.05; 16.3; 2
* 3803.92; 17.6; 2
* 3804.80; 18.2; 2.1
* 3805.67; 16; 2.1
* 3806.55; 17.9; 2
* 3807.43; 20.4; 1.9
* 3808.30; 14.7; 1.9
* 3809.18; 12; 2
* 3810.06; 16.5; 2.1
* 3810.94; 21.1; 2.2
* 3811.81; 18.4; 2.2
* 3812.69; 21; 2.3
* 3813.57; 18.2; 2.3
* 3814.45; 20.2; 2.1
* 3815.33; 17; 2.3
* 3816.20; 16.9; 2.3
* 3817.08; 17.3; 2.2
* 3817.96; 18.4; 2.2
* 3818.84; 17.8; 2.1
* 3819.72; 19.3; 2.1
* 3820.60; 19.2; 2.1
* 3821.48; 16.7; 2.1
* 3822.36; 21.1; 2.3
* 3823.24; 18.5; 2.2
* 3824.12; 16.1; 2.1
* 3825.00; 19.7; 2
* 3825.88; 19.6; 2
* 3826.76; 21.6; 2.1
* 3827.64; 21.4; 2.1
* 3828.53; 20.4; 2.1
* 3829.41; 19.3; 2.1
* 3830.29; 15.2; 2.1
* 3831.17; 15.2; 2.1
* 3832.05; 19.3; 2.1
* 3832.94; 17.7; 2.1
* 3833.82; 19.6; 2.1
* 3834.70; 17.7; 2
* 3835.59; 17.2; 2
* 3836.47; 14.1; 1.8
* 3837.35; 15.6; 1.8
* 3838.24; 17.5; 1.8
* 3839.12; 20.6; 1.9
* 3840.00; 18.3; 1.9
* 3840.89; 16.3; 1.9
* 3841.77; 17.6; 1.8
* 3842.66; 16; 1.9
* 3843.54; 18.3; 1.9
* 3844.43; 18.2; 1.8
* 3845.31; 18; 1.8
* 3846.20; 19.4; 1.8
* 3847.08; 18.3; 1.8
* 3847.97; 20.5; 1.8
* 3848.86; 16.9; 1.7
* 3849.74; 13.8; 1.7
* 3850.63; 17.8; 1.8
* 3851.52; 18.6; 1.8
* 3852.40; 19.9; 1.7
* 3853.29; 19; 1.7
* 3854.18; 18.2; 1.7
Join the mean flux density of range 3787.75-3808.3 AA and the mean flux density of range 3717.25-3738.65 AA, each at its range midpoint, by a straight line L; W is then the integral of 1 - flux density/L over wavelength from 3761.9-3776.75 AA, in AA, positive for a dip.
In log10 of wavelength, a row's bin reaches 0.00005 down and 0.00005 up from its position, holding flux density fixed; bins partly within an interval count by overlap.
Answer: -0.97 AA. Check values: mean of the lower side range 19.5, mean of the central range 19.8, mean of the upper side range 18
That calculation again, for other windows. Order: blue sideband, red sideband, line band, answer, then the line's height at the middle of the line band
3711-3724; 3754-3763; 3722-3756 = 1.0 AA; 20.7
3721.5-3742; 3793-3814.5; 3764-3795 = -1.1 AA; 18.5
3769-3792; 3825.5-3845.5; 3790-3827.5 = 0.5 AA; 18.5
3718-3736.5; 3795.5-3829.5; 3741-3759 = -1.5 AA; 19.1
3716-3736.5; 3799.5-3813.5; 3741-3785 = -3.7 AA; 18.7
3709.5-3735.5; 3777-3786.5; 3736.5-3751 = -0.4 AA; 19.9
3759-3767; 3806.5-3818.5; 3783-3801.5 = 0.6 AA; 19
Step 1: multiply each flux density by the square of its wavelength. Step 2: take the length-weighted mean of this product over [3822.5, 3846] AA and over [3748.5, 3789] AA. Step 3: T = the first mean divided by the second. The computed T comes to 0.94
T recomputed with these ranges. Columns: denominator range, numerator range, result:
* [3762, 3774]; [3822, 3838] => 0.95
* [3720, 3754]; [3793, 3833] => 0.95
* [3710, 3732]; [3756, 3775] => 1.01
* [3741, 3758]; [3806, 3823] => 0.90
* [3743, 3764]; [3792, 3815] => 0.89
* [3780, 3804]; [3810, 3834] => 1.04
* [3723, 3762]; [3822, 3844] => 0.94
